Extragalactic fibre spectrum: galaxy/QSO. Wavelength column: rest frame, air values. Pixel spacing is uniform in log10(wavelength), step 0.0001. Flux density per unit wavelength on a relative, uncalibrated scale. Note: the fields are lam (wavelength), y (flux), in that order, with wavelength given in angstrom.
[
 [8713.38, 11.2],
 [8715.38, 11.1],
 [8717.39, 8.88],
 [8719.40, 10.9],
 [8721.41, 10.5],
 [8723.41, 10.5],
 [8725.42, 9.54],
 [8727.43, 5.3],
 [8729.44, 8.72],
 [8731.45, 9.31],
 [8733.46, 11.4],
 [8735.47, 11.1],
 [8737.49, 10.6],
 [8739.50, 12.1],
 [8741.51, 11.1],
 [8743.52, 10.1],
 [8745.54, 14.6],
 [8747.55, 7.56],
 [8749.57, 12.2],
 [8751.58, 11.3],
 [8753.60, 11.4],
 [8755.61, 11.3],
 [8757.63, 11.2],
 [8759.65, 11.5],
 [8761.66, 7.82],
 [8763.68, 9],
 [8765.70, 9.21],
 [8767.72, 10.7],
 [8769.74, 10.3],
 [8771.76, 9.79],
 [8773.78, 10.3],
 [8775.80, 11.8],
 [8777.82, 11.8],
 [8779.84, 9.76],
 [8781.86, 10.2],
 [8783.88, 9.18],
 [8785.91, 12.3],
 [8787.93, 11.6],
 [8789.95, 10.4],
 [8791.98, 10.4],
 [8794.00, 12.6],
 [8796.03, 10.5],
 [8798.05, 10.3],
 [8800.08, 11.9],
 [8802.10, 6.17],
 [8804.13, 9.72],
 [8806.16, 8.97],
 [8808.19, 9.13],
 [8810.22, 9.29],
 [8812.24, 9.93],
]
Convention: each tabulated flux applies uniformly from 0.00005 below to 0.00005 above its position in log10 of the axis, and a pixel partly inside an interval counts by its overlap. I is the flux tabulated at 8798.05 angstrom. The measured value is 10.3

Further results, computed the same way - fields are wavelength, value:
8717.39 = 8.88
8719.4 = 10.9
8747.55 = 7.56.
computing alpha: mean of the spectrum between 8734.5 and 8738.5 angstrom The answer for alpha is 10.8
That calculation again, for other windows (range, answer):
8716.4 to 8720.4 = 9.89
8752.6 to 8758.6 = 11.3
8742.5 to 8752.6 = 11.1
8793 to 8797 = 11.5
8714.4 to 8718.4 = 9.97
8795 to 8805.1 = 9.72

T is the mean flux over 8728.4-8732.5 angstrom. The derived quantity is 9.01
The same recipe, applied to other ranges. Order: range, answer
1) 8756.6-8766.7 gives 9.75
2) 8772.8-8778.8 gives 11.3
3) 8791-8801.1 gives 11.1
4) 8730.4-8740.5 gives 10.9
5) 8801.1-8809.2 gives 8.49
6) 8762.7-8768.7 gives 9.63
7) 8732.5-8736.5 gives 11.2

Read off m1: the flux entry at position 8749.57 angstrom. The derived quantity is 12.2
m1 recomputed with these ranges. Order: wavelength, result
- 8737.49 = 10.6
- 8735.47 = 11.1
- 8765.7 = 9.21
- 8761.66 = 7.82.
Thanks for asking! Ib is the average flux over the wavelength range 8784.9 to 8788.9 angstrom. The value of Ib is 12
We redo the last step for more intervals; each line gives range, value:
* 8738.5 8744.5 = 11.1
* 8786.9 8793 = 10.8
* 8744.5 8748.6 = 11.1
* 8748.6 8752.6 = 11.7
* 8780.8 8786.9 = 10.5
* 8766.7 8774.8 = 10.3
